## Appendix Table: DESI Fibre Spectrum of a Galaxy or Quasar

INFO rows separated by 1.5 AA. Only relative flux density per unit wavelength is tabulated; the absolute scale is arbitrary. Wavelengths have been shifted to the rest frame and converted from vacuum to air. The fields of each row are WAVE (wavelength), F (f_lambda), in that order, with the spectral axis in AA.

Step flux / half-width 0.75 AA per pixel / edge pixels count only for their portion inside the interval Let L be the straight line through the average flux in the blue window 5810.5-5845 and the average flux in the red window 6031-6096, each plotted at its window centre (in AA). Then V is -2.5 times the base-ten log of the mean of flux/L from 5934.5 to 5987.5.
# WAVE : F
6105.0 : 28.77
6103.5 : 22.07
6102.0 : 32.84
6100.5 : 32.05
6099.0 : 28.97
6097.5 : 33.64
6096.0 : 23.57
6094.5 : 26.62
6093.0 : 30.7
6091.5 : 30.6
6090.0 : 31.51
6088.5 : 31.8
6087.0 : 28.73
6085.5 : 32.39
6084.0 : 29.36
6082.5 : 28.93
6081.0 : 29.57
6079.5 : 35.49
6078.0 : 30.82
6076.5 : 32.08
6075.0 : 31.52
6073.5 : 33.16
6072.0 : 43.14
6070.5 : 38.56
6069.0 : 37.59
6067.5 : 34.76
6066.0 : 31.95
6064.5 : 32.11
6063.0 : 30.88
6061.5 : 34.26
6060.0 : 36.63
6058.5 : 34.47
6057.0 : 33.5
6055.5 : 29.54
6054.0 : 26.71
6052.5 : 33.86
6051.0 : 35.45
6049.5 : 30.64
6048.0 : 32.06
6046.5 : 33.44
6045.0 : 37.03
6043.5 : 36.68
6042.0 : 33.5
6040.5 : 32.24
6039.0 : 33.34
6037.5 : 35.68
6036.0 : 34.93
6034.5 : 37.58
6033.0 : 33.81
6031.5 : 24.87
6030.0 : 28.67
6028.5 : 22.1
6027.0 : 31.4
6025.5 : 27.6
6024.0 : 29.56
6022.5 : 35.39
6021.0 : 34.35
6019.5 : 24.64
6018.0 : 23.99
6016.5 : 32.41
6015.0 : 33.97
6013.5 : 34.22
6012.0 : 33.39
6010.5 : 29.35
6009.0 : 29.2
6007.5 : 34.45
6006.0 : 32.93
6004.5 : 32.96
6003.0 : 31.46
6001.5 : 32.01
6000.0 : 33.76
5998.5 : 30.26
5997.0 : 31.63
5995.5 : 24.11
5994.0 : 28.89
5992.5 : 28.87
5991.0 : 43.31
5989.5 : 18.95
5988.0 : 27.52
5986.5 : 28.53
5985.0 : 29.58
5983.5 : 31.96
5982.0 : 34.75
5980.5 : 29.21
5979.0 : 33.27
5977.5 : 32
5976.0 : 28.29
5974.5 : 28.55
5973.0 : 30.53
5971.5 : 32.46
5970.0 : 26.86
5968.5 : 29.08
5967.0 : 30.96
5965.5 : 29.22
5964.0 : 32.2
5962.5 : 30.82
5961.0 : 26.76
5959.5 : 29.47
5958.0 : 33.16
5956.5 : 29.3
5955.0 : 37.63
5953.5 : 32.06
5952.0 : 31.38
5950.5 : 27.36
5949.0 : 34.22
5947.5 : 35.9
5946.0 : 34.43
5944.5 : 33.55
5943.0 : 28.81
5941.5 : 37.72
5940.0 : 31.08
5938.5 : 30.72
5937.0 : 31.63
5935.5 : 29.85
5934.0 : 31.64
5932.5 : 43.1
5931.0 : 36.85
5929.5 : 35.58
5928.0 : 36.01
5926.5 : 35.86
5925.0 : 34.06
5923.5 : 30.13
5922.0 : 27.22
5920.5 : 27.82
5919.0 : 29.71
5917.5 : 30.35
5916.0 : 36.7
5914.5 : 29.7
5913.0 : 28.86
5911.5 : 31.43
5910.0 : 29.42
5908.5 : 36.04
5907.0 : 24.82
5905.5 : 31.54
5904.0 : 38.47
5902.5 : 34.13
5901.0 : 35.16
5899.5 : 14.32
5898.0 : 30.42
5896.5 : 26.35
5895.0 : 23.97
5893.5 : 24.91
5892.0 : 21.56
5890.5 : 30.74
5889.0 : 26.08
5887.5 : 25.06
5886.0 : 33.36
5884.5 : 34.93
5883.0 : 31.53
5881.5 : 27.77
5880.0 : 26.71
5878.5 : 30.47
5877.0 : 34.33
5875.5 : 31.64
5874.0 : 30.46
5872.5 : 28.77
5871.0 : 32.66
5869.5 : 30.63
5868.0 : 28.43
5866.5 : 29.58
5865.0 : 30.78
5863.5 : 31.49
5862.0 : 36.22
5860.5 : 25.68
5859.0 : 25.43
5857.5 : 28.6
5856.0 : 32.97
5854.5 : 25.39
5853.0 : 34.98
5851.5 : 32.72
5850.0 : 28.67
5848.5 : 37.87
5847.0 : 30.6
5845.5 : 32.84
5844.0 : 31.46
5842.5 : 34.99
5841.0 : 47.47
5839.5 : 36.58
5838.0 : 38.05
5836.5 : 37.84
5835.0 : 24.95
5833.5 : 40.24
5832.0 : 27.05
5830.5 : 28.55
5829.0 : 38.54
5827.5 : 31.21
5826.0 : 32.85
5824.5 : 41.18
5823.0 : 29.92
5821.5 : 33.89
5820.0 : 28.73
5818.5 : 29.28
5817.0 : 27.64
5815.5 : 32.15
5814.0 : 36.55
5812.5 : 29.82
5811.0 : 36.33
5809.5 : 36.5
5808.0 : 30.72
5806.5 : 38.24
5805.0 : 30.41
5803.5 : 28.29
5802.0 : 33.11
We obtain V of 0.07 mag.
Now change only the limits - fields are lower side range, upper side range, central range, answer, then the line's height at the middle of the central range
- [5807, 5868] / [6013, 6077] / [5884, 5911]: 0.13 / 32.6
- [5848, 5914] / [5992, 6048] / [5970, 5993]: 0.02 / 31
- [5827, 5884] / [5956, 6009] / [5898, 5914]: 0.03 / 31.4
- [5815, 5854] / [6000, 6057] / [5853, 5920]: 0.11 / 33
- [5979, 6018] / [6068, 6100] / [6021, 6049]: -0.03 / 31.4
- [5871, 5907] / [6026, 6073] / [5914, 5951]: -0.09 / 30.3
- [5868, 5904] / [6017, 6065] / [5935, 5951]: -0.08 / 30.2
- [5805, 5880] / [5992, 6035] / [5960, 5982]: 0.03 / 31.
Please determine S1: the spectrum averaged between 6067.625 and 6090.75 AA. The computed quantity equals 33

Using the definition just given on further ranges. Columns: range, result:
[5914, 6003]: 31.5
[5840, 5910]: 30.5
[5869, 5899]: 29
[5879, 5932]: 30.3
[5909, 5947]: 32.5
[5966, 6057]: 31.2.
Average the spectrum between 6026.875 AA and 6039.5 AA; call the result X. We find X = 31.3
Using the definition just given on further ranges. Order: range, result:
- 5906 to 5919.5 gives 30.8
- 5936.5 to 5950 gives 33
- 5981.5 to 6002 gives 30.2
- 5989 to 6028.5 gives 30.8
